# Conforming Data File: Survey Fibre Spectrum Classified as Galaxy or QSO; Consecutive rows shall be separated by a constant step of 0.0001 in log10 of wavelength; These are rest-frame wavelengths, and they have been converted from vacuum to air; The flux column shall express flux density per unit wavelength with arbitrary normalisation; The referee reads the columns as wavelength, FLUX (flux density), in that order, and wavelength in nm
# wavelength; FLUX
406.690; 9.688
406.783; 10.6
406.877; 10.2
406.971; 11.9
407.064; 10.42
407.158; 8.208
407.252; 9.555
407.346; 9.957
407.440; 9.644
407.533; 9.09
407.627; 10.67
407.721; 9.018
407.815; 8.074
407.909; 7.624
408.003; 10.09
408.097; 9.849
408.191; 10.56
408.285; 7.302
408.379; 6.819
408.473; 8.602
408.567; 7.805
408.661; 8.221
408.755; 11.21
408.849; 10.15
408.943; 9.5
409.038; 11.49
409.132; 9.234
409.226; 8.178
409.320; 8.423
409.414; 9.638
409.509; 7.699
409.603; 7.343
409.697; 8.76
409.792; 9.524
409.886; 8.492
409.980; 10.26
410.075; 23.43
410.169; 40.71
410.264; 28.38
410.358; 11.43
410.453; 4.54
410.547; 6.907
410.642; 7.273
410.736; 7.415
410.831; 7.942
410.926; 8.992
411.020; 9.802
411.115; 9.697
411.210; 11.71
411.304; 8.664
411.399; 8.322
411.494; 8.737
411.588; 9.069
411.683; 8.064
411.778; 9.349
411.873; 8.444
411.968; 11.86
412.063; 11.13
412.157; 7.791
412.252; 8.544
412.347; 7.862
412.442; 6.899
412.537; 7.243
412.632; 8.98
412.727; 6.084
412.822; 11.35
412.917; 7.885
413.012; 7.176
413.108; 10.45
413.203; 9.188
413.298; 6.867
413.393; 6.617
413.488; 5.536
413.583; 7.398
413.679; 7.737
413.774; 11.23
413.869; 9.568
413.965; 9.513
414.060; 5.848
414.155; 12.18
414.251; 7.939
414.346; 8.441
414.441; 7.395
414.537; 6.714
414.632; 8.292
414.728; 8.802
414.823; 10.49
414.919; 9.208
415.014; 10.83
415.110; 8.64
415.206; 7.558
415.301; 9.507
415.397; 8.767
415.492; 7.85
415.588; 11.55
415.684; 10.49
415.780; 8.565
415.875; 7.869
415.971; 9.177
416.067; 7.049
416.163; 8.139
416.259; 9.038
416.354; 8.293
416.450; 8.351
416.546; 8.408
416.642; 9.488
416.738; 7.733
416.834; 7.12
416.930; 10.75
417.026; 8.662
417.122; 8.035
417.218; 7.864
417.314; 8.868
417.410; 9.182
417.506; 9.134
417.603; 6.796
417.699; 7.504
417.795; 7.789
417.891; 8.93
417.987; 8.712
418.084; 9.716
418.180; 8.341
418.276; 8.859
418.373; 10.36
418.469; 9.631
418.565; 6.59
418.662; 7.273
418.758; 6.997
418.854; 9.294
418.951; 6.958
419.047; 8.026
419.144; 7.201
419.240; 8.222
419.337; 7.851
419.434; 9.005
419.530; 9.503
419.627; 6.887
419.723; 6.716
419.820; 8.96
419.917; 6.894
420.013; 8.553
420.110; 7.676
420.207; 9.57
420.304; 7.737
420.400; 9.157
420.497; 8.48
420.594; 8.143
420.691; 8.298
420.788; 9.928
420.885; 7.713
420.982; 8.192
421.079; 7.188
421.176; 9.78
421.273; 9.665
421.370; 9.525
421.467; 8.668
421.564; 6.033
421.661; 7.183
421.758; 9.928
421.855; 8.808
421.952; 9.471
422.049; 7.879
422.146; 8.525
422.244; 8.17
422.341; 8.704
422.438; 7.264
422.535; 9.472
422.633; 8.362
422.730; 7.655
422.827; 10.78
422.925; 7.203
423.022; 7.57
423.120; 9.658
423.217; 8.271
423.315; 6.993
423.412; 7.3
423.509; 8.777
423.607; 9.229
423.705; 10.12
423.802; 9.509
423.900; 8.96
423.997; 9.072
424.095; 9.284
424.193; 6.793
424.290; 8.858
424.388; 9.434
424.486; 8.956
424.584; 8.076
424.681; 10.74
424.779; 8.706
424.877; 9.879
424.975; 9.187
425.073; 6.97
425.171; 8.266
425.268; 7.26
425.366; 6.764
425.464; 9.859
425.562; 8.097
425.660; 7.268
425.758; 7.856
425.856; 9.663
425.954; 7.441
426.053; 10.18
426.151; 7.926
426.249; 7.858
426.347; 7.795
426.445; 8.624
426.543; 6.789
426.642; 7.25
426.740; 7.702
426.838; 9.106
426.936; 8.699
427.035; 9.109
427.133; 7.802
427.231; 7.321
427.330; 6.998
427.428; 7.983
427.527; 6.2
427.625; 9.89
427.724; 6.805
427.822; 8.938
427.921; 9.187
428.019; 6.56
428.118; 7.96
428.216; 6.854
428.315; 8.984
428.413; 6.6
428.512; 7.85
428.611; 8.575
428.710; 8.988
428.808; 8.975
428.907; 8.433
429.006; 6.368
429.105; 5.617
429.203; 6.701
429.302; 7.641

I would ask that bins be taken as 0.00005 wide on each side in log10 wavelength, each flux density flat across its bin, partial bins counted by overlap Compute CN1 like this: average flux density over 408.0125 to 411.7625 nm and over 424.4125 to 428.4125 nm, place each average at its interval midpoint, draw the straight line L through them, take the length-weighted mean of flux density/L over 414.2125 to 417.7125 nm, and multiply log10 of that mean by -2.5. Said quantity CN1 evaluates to 0.12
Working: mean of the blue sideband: 10.5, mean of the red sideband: 8.18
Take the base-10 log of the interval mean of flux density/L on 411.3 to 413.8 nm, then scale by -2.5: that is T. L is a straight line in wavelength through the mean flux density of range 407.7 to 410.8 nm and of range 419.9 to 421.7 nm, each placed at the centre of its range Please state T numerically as 0.19 mag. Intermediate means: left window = 10.7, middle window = 8.43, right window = 8.37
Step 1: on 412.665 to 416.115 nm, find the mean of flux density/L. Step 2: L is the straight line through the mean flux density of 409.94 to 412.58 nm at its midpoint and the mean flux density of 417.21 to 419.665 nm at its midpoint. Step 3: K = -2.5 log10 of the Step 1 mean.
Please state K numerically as 0.15 mag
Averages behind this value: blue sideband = 11.1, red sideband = 8.3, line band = 8.61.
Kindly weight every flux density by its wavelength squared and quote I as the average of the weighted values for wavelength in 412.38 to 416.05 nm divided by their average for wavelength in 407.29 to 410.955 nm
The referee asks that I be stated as 0.83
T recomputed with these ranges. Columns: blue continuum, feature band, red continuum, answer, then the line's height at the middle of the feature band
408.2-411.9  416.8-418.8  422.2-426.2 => 0.12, 9.41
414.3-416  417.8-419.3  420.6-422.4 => 0.05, 8.69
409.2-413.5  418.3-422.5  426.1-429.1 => 0.07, 8.84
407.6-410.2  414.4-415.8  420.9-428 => 0.08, 9.65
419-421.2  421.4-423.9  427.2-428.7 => -0.05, 8.09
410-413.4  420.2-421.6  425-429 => 0.06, 8.99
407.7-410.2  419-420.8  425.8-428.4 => 0.10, 9.01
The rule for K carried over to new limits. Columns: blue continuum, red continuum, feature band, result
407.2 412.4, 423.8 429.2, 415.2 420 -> 0.100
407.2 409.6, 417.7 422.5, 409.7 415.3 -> -0.105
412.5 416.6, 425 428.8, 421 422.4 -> -0.035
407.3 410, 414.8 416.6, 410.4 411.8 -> 0.073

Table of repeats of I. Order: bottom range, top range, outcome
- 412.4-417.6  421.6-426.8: 1.03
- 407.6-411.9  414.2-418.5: 0.87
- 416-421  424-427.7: 1.03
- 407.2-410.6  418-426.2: 0.84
